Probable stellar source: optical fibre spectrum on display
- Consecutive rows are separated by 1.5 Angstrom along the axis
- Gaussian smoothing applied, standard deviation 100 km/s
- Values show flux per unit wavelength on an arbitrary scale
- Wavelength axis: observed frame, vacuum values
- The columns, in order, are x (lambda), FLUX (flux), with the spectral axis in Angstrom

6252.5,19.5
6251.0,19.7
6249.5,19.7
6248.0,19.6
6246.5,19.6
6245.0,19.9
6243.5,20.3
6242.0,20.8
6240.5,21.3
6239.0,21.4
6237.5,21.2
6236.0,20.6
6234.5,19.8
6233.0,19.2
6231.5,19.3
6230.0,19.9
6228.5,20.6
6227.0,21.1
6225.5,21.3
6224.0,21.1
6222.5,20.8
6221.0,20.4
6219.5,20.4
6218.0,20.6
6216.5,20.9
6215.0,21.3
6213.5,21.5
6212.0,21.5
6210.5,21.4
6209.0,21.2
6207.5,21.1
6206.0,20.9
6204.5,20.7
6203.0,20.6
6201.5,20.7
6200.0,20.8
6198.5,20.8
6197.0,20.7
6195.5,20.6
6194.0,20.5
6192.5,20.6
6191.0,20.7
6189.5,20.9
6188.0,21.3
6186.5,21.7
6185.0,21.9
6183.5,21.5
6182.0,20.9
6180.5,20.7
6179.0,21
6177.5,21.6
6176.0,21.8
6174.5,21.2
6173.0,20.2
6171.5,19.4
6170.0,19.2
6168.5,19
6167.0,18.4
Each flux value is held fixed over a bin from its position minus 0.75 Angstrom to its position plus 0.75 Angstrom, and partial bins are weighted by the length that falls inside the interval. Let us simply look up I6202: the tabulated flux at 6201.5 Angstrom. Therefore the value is 20.7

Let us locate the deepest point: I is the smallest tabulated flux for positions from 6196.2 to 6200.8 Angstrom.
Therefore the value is 20.7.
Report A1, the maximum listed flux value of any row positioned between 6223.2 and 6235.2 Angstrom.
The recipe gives 21.3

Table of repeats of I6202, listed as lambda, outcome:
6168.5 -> 19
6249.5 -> 19.7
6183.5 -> 21.5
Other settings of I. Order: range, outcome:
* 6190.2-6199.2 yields 20.5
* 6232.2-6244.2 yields 19.2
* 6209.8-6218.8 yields 20.6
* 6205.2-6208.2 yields 20.9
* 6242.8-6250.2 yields 19.6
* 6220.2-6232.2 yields 19.3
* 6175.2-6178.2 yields 21.6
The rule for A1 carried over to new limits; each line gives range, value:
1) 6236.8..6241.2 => 21.4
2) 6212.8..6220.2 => 21.5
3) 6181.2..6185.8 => 21.9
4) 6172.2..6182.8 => 21.8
